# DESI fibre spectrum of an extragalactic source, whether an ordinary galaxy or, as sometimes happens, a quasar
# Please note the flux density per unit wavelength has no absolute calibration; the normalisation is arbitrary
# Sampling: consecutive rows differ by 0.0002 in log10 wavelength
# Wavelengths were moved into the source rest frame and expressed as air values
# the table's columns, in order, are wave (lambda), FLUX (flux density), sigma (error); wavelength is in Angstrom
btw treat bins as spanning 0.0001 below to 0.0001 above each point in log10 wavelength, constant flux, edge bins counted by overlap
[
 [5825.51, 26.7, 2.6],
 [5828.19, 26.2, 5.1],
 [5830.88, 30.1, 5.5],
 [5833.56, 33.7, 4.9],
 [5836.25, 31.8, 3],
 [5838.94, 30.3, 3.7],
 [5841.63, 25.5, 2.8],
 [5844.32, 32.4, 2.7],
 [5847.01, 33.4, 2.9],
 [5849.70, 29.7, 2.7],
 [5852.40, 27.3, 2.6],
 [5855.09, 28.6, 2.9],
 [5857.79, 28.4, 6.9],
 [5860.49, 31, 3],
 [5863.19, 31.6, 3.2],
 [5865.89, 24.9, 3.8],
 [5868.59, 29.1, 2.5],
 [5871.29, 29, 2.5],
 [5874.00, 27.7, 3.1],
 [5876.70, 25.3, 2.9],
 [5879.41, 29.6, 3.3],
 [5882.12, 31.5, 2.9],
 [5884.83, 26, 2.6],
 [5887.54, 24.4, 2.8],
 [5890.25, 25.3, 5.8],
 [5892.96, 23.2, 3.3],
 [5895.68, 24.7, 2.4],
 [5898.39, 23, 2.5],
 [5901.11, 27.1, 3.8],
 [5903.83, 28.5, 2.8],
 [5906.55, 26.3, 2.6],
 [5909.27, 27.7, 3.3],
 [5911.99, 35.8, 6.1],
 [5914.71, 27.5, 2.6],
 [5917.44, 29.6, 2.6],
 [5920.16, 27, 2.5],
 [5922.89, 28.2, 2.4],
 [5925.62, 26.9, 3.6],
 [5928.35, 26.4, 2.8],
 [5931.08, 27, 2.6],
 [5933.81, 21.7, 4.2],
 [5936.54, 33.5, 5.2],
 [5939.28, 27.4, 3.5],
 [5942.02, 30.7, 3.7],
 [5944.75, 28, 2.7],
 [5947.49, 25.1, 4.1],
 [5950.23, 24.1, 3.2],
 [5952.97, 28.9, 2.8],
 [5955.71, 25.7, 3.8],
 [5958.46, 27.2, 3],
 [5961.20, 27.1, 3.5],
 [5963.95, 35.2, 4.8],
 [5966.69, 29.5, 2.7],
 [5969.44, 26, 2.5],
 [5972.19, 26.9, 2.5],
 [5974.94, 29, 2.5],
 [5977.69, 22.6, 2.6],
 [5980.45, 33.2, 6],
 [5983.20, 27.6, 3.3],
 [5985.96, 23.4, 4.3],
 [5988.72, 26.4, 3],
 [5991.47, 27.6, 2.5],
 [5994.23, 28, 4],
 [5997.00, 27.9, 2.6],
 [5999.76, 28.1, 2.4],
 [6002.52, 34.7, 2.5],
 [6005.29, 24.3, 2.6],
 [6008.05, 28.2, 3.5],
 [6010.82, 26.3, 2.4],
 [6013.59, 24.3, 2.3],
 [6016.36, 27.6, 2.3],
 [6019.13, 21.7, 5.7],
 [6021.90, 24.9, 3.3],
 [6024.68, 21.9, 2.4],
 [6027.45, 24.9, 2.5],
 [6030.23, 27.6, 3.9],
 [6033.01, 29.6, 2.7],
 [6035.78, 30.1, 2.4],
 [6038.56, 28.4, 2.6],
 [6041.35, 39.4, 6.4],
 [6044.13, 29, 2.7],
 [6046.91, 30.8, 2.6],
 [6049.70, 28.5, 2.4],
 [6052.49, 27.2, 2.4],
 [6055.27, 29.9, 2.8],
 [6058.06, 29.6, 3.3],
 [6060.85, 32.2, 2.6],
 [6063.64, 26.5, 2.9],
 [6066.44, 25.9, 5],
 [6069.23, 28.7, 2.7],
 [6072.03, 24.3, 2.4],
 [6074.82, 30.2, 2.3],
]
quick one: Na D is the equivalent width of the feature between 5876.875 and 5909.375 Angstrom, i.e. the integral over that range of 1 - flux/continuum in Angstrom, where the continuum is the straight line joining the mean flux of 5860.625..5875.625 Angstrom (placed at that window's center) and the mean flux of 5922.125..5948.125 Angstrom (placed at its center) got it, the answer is 2.1 Angstrom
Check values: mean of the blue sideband 28.6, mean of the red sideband 27.5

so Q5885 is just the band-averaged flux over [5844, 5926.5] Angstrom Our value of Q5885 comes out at 28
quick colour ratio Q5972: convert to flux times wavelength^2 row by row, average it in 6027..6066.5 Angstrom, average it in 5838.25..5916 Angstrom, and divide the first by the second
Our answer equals 1.11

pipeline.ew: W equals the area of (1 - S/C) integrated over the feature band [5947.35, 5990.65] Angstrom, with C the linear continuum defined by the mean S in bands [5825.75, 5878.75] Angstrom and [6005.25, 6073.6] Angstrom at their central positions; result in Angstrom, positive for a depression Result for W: 1.3 Angstrom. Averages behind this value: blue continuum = 29.2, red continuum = 27.8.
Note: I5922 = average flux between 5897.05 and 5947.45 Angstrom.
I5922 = 27.8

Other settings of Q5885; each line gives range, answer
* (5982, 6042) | 27.3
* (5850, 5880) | 28.4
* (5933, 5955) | 27.5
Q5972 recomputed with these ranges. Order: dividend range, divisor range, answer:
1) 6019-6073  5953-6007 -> 1.03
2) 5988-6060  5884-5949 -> 1.07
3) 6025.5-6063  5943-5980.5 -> 1.10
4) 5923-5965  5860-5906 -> 1.04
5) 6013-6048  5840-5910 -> 1.06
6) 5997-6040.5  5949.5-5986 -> 0.99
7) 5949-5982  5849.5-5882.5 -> 1.01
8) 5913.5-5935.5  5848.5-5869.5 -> 0.95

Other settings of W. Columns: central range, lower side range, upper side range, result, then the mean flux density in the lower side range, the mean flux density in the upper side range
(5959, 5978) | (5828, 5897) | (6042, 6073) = 0.2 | 28.5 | 28.7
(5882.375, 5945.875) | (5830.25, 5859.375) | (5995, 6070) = 4.5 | 30.1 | 28.1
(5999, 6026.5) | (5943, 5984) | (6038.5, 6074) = 2.4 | 27.8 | 29.3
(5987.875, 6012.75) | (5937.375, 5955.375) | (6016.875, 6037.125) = -1.4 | 27.4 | 25.9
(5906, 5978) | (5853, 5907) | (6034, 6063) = 1.3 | 27.3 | 30.4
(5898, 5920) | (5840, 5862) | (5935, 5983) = 0.4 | 29.6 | 28.2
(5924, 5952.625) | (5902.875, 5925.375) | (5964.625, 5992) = 1.1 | 28.7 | 27.4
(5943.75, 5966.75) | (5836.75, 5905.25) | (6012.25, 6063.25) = 0.2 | 27.9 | 28.2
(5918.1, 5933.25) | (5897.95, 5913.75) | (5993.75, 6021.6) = 0.6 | 28.3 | 27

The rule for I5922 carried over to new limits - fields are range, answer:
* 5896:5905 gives 26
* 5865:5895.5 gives 26.9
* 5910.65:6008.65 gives 28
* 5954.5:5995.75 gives 27.7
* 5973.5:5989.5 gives 27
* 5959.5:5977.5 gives 28.5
